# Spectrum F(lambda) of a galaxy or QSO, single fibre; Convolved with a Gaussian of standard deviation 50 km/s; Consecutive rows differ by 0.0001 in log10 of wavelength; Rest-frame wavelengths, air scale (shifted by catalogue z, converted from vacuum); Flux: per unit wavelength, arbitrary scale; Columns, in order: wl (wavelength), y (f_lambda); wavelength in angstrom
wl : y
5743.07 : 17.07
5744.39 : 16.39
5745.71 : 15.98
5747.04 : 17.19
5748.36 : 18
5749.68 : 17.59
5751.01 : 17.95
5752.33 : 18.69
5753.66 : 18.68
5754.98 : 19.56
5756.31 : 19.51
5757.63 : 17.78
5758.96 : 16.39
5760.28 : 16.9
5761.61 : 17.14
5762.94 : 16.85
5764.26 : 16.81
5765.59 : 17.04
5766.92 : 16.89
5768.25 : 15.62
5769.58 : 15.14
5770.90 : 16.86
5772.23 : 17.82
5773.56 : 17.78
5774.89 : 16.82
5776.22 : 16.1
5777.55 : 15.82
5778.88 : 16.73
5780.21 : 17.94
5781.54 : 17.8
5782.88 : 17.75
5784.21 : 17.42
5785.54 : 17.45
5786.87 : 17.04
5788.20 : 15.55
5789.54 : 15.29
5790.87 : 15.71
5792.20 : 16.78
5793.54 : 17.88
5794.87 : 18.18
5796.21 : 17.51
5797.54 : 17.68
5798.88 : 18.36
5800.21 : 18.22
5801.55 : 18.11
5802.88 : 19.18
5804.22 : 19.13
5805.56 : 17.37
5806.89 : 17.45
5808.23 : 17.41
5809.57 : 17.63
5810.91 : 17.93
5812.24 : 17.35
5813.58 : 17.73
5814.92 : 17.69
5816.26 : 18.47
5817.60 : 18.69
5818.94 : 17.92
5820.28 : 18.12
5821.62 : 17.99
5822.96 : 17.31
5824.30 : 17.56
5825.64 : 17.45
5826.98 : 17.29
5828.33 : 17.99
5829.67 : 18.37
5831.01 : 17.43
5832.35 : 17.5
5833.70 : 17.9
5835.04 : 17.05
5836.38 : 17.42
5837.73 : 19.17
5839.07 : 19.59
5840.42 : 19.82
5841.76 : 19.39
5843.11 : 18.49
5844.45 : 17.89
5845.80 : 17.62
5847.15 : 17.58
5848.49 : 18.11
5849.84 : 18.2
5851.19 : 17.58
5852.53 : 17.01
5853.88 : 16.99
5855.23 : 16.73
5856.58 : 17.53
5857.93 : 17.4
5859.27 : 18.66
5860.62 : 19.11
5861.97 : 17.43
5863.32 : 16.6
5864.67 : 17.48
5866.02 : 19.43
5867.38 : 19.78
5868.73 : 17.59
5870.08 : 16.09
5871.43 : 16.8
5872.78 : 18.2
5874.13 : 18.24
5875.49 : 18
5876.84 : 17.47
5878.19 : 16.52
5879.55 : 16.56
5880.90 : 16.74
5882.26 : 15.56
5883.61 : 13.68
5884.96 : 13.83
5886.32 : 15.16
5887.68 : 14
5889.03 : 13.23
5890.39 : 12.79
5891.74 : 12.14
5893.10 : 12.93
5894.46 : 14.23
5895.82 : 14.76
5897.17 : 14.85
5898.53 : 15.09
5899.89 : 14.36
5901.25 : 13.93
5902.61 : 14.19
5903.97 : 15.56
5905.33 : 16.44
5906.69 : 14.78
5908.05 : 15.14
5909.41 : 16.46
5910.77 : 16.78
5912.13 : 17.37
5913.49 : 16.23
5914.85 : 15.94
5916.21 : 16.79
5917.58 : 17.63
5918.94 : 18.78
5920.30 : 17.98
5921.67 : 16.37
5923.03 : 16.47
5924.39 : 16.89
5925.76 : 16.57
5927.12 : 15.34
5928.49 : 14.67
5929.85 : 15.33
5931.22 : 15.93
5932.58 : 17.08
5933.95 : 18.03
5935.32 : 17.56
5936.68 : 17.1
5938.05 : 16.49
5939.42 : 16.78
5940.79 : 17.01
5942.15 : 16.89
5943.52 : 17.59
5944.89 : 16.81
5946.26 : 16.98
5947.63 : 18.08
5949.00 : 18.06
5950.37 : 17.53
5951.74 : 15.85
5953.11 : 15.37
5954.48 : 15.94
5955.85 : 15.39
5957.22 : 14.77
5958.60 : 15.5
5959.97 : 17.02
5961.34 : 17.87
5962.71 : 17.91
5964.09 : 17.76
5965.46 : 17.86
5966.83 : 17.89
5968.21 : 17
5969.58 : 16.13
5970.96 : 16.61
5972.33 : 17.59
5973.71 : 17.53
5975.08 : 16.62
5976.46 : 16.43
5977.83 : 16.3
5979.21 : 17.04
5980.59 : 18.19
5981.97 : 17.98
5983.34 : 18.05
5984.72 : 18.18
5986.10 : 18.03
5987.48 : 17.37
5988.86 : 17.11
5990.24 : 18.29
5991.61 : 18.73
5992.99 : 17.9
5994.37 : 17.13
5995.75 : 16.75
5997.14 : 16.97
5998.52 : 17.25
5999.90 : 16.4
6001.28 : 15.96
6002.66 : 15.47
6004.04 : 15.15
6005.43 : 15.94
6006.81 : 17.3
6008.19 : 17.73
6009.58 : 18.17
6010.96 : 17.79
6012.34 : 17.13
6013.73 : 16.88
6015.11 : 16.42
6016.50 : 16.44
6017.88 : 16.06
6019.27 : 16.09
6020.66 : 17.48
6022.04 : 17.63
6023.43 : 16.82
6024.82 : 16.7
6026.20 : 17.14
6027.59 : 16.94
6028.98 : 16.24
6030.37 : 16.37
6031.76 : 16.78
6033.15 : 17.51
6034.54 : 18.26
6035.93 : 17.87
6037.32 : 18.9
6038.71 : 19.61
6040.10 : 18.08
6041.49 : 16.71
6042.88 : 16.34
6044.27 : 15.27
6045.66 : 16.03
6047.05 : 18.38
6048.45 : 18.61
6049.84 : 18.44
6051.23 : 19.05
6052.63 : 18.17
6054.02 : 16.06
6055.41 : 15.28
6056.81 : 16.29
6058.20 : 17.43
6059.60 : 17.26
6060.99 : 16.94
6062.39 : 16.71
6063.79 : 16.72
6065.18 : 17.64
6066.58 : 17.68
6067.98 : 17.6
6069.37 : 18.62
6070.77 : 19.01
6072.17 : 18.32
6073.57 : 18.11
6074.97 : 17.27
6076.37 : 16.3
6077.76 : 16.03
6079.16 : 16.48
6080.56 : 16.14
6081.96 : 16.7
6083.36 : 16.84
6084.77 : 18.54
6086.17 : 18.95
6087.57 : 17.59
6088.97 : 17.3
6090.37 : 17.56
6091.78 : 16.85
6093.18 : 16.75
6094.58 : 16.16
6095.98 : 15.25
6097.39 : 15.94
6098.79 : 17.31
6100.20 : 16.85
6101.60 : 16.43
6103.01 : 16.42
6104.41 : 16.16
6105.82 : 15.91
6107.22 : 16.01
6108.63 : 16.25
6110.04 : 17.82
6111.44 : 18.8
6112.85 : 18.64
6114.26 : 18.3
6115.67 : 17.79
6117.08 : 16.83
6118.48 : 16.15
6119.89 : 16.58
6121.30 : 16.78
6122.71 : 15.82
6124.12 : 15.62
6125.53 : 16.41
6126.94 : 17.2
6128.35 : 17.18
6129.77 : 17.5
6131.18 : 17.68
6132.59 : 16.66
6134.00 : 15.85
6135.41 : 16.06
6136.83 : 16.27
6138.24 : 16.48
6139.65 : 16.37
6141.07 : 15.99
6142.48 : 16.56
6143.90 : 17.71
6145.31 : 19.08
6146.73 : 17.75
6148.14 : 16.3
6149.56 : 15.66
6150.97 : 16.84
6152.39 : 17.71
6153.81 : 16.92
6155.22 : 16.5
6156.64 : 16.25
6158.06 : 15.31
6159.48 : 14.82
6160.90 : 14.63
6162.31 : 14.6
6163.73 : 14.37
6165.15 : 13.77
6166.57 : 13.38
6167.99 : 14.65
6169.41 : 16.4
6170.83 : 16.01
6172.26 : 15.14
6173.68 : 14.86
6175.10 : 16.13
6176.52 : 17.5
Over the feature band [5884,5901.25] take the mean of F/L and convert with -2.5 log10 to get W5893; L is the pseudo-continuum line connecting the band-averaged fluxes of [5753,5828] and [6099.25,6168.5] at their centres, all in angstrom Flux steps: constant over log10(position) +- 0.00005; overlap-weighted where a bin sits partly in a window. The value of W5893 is 0.225 mag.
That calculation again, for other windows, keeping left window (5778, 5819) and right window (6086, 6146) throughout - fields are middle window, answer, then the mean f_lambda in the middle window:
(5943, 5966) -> 0.03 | 16.8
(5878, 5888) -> 0.14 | 15.2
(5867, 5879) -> -0.01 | 17.6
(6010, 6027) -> 0.01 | 16.9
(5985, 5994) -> -0.05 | 17.9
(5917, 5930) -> 0.04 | 16.7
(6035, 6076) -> -0.03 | 17.5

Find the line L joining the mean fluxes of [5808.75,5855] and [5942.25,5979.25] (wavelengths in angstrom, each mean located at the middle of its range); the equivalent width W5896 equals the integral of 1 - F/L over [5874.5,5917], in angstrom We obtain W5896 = 5.3 angstrom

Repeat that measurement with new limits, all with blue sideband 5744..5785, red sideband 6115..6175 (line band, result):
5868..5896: 2.4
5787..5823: -1.1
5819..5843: -1.4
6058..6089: -1.9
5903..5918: 0.6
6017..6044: -1.1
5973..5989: -0.7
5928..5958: 0.3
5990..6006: -0.2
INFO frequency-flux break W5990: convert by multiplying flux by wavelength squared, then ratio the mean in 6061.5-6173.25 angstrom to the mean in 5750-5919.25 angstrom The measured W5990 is 1.1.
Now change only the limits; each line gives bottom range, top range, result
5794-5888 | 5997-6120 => 1.04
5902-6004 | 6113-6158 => 1.06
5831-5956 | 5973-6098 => 1.08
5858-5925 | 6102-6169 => 1.10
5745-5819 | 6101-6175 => 1.06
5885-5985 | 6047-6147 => 1.11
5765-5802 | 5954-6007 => 1.07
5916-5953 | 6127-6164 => 1.05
